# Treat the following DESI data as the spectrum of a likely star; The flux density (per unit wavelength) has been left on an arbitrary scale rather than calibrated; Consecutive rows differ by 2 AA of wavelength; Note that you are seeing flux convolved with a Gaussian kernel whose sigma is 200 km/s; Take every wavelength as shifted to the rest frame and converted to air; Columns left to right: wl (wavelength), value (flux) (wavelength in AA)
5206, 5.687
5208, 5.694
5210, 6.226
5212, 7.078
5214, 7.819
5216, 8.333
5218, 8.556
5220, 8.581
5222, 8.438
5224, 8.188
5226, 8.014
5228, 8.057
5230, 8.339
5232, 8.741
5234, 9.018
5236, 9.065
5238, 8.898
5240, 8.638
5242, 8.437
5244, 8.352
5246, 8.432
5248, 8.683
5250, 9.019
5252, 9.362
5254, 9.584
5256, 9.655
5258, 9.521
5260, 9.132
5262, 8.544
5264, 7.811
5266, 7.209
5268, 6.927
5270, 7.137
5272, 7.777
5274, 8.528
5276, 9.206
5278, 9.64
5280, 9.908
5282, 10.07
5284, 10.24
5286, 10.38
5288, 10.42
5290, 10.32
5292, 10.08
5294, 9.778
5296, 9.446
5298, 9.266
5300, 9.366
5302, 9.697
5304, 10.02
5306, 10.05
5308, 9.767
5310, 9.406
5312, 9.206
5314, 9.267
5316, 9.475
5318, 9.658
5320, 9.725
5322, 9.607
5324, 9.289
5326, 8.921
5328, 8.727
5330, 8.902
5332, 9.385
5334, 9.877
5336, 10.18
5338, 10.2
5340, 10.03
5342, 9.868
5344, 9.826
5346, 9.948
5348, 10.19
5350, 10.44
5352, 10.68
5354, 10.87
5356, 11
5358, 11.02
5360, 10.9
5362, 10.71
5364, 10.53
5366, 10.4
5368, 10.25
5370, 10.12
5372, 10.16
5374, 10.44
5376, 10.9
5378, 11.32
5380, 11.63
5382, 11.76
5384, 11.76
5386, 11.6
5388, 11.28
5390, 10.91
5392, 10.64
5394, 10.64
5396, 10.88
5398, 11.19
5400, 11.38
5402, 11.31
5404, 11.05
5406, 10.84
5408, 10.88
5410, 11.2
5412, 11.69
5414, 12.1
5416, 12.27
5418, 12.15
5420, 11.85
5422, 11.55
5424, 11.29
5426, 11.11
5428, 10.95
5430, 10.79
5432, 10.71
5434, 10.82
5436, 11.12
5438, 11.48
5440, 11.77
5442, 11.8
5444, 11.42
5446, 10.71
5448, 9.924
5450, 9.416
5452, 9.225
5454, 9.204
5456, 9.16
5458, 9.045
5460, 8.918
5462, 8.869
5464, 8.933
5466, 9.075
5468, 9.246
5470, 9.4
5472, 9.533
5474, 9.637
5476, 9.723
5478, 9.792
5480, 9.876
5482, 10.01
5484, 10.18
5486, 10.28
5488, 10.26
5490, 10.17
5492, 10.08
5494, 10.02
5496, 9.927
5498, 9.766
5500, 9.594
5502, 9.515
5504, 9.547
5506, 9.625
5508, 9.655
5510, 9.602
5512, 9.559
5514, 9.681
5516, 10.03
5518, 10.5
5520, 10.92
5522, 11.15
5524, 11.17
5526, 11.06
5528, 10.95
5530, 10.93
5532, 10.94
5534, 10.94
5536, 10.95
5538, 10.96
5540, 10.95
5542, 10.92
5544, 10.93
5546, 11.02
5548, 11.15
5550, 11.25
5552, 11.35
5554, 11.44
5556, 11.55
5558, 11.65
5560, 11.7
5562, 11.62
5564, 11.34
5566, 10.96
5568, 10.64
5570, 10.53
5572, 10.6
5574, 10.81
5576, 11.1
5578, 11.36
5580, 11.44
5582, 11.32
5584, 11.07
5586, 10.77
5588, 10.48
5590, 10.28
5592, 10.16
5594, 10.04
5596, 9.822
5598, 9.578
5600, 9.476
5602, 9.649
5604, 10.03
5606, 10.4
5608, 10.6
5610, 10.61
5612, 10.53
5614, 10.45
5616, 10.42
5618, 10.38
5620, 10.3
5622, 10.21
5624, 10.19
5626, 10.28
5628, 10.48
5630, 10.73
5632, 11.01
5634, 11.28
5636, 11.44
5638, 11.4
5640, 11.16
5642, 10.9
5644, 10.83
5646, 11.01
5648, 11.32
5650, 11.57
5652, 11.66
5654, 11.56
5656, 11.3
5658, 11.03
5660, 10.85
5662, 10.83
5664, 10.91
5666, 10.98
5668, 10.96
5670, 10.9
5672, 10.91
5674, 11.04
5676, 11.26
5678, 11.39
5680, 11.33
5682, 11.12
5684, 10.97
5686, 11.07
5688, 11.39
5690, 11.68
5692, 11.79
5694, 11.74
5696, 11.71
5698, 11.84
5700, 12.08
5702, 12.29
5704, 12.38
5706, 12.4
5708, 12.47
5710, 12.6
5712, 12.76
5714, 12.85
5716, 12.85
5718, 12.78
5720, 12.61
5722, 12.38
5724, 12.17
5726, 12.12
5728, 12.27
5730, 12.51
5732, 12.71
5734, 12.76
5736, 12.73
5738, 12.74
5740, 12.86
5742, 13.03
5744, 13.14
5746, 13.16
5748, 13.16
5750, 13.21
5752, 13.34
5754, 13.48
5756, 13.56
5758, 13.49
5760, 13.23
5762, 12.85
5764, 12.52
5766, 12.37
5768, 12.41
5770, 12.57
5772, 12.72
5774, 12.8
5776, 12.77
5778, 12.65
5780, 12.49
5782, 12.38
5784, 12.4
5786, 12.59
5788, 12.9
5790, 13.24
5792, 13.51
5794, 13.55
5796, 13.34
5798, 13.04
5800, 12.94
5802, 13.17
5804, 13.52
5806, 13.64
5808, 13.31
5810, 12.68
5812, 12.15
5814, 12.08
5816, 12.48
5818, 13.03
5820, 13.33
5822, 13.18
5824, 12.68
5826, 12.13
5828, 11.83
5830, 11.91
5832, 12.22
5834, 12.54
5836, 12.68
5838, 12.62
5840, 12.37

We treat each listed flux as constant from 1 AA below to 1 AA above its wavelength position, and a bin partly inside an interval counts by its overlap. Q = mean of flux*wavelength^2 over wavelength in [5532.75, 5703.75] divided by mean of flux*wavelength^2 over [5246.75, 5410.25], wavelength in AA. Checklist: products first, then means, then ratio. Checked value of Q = 1.22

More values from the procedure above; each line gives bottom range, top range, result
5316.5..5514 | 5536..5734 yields 1.17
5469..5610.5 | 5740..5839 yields 1.34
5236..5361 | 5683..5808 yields 1.58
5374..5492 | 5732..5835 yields 1.37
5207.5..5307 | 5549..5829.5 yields 1.57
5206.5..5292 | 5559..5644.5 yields 1.41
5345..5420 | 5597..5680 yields 1.07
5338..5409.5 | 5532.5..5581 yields 1.10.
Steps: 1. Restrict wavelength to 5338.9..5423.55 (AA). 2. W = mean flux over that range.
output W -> 11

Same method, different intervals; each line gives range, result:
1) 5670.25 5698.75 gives 11.4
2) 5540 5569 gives 11.2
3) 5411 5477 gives 10.5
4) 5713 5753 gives 12.8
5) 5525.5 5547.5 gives 11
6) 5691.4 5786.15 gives 12.6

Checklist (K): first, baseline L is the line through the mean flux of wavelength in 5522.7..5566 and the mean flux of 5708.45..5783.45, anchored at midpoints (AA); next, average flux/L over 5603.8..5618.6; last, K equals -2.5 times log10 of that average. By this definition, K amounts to 0.123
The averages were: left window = 11.2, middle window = 10.5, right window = 12.8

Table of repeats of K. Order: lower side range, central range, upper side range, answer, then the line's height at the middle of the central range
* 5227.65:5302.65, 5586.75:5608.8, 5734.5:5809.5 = 0.158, 11.6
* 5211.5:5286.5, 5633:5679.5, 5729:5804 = 0.082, 12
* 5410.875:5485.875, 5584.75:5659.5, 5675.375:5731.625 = 0.087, 11.5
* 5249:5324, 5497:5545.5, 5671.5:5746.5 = 0.049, 10.9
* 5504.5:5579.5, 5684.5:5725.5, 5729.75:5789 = 0.016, 12.4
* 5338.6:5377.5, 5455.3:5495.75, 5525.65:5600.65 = 0.116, 10.7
